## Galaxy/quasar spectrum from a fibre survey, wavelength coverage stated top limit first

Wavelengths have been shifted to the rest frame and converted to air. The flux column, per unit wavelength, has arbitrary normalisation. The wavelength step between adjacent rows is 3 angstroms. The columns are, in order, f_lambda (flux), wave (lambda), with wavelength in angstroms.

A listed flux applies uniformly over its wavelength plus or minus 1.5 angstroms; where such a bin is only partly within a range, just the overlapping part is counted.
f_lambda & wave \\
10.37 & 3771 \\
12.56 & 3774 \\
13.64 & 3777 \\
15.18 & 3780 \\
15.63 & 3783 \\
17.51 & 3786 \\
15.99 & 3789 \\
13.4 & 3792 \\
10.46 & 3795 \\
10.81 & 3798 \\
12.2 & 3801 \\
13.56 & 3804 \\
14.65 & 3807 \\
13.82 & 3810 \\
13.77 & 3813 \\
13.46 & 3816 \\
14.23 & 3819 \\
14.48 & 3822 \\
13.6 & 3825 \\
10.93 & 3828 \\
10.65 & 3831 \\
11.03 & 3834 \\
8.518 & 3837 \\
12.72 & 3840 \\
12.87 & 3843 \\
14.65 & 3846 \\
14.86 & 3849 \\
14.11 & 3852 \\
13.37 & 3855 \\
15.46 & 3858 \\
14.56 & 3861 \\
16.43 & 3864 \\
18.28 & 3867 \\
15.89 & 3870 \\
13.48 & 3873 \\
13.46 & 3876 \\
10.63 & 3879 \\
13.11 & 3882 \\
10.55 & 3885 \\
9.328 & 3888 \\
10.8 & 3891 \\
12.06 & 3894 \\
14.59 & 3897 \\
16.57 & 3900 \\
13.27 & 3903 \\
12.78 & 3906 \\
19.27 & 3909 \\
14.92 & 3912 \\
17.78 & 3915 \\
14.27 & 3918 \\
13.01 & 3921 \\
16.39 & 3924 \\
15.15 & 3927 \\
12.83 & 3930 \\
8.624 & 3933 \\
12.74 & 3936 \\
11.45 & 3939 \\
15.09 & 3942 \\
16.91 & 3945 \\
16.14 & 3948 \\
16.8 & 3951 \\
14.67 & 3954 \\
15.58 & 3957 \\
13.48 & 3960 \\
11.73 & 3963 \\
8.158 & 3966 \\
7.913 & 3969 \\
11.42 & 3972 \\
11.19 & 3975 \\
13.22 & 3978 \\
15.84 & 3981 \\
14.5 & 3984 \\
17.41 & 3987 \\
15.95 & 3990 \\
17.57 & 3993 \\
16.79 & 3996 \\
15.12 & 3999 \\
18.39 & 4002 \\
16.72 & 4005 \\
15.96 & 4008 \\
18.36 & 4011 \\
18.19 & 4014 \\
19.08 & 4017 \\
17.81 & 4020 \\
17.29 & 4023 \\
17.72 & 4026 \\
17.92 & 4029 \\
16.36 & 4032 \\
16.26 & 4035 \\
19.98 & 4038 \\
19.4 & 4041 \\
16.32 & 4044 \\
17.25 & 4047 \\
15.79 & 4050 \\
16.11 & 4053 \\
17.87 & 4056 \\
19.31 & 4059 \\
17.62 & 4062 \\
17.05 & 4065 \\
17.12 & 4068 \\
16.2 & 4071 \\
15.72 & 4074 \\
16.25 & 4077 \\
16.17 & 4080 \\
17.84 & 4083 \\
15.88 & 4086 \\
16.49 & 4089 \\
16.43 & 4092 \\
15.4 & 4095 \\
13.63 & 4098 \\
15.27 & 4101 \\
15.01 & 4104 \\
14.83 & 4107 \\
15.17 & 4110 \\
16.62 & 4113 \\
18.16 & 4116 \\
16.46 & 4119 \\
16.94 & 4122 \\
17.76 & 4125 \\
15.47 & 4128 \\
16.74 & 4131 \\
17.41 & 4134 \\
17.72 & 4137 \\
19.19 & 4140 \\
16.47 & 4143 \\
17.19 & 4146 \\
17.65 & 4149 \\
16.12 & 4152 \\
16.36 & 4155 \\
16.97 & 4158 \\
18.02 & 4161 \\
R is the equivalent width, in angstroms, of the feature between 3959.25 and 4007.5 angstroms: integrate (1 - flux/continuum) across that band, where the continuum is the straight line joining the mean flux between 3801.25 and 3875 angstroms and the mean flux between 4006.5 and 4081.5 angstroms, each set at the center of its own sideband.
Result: 6.4 angstroms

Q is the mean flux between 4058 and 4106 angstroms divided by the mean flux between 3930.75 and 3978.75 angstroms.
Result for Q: 1.3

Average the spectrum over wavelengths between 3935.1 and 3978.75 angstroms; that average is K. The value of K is 13.1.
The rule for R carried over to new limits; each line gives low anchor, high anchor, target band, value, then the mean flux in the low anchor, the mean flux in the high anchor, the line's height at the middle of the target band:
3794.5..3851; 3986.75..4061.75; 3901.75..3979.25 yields 8.8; 12.8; 17.4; 15.5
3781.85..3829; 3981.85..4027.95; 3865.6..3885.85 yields 1.6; 13.7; 17.1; 14.9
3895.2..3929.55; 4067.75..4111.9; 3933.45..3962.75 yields 1.7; 15.2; 15.8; 15.3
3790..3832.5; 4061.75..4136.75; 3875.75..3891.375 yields 2.9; 12.9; 16.3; 13.8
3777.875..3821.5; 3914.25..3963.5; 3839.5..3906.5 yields 2.0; 13.9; 14.3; 14.1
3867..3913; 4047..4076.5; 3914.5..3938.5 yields 1.1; 13.5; 17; 14.3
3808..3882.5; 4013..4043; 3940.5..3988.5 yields 7.8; 13.5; 18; 16.4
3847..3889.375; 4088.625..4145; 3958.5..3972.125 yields 4.0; 13.8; 16.4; 14.8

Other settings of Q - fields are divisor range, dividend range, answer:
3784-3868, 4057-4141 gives 1.22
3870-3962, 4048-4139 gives 1.19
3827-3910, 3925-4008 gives 1.06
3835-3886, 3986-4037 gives 1.26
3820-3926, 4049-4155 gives 1.21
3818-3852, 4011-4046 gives 1.41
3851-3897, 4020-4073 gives 1.29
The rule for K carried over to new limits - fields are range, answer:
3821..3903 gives 13.2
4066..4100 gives 16.1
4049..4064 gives 17.4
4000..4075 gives 17.4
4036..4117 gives 16.6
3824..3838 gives 10.9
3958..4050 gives 15.8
